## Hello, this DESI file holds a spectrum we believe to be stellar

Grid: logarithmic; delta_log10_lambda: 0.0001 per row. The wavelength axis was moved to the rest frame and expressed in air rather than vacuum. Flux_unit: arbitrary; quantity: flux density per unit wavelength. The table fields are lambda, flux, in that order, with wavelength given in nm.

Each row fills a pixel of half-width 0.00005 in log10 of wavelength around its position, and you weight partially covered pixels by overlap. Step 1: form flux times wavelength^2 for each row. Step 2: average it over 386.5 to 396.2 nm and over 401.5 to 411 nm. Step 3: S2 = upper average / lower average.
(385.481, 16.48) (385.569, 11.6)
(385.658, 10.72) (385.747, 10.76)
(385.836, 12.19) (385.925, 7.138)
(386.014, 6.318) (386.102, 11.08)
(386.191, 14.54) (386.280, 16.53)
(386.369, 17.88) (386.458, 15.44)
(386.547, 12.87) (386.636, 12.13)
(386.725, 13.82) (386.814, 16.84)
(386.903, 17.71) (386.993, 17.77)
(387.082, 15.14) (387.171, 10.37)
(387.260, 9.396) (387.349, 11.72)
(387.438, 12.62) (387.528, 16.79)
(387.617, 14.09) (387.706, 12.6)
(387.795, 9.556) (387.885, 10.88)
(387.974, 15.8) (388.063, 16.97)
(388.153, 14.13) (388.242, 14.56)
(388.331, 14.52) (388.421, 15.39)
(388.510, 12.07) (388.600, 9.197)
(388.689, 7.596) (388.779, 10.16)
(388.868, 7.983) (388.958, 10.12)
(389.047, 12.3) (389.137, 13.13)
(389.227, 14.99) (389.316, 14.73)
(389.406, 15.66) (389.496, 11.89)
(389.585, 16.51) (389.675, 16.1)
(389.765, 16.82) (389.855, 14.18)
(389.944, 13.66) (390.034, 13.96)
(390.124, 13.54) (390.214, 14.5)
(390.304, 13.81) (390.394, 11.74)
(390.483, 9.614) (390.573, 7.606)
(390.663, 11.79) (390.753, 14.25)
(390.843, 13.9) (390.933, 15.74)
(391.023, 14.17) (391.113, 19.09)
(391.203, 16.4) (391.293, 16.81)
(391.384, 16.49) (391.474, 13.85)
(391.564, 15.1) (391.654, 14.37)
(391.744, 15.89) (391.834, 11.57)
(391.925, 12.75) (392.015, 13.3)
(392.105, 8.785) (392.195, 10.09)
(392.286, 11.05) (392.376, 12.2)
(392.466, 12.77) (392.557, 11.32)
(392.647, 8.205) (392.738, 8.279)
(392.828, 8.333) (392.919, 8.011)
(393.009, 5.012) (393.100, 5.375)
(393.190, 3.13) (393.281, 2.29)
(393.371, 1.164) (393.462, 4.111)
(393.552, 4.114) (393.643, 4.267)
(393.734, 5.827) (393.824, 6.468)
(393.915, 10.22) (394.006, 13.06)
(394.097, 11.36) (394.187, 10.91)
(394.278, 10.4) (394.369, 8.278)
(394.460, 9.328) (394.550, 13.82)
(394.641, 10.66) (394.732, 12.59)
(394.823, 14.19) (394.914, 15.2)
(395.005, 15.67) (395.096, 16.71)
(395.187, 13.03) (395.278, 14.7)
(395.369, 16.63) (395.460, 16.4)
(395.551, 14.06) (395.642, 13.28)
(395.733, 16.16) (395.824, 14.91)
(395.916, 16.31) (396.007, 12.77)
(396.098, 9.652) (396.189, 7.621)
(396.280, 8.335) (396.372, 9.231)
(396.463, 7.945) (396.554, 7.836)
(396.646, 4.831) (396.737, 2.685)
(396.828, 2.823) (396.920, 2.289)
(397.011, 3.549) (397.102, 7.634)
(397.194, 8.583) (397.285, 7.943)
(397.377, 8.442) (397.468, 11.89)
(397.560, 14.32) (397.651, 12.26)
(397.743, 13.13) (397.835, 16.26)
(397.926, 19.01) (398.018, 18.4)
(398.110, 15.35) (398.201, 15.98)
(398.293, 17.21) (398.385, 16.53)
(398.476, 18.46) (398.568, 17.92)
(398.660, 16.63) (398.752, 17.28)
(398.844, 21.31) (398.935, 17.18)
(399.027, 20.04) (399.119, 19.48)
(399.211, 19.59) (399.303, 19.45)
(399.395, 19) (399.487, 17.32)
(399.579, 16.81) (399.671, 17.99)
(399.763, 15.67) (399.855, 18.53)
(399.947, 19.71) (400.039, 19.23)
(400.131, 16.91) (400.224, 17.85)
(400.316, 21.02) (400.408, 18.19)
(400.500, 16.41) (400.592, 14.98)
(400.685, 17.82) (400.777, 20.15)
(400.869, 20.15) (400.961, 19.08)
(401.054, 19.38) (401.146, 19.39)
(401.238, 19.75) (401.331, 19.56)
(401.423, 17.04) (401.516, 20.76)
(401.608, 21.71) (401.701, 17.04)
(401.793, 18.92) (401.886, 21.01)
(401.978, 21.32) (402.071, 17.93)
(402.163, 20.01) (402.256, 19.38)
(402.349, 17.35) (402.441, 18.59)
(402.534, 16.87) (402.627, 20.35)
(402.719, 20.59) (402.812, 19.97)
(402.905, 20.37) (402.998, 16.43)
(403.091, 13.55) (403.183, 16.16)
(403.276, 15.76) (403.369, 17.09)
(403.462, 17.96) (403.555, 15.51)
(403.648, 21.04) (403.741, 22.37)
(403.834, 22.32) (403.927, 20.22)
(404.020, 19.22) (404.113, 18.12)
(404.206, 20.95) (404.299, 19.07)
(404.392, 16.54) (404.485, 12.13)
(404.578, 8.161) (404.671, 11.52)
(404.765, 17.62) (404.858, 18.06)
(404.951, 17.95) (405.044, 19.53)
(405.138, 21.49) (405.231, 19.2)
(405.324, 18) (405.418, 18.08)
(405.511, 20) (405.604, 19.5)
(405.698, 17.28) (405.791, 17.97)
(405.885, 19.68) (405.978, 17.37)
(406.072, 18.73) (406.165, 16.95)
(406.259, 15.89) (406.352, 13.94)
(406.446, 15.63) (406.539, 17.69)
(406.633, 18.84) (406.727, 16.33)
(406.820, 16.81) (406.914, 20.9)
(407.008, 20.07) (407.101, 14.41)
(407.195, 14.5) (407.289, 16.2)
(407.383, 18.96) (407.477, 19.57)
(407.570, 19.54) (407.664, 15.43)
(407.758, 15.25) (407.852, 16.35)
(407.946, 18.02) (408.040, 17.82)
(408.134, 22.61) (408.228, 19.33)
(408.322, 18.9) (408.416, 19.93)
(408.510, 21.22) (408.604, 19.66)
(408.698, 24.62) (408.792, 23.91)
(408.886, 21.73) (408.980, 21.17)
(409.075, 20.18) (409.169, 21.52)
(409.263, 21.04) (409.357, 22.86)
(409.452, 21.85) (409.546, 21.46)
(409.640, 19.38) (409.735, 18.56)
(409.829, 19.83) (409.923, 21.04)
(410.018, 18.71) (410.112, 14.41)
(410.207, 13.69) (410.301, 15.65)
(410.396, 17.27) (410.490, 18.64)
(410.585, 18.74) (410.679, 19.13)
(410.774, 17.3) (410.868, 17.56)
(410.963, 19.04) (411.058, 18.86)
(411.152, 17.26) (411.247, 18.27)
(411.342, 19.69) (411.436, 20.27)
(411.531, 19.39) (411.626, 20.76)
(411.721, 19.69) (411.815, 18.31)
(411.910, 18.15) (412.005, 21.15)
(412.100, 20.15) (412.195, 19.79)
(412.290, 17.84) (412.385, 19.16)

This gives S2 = 1.63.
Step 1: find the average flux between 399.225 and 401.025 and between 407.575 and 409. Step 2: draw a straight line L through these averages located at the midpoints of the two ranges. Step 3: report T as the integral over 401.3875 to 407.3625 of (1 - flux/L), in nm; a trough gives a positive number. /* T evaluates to 0.31 nm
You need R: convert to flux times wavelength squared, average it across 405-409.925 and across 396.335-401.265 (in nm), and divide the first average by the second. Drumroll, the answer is 1.3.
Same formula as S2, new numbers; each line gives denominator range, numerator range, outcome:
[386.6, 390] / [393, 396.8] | 0.77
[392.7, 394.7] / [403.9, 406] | 2.49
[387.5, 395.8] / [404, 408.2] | 1.56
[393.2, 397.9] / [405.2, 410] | 1.99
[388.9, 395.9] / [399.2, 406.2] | 1.61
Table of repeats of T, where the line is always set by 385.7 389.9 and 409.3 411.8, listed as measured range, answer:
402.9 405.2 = -0.04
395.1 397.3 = 0.74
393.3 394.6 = 0.60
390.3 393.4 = 0.63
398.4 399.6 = -0.19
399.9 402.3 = -0.37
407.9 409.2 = -0.17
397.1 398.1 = 0.18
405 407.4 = -0.01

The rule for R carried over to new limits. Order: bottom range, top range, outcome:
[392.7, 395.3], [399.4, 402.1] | 2.11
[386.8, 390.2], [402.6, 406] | 1.45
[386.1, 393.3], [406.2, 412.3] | 1.62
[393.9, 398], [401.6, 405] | 1.65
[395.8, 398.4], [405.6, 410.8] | 1.84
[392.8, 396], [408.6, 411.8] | 2.00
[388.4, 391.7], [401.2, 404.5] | 1.48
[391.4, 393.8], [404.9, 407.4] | 2.13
